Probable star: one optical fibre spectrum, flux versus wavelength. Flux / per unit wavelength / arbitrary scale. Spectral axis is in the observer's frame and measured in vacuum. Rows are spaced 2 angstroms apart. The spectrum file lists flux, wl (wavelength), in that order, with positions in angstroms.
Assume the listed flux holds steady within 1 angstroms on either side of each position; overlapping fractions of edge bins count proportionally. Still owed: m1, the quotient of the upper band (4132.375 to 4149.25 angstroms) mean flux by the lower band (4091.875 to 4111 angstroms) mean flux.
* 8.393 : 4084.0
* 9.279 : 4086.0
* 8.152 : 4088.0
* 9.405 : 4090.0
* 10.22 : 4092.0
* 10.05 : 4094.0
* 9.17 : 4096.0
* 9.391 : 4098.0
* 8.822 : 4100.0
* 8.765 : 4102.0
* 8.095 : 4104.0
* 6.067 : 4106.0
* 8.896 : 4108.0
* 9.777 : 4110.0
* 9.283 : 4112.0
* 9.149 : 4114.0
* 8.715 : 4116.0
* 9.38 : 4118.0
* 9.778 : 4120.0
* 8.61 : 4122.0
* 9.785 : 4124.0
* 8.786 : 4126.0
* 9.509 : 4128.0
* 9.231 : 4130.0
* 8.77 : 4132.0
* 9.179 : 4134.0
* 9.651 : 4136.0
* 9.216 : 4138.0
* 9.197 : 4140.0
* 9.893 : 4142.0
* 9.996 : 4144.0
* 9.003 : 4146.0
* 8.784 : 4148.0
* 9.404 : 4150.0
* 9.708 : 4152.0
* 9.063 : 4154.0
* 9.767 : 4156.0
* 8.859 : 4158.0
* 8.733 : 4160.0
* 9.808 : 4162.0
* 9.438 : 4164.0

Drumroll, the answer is 1.05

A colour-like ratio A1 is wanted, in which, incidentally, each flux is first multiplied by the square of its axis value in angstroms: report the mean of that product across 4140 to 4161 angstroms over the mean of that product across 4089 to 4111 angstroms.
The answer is 1.06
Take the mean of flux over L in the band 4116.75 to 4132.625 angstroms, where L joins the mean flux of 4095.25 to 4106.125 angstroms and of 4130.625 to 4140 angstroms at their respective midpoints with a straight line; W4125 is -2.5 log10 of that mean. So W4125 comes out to -0.03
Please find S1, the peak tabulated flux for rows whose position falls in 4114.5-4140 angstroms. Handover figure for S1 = 9.785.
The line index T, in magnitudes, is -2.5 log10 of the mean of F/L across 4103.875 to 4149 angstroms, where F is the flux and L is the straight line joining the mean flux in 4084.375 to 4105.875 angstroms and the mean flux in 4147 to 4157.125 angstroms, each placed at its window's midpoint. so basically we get 0.01 mag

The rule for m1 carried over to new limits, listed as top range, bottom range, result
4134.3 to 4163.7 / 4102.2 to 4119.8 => 1.07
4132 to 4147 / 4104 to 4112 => 1.13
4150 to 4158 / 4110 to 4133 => 1.02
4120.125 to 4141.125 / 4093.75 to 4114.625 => 1.05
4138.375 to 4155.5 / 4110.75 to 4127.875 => 1.02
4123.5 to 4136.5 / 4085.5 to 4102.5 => 1.00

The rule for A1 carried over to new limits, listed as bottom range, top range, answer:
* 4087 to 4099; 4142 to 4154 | 1.03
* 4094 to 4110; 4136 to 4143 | 1.12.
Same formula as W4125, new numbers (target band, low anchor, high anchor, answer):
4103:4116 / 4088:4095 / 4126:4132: 0.10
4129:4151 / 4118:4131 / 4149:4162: 0.00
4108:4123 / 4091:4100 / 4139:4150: 0.03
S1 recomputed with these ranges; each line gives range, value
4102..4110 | 9.777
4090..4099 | 10.22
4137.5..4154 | 9.996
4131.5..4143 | 9.893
